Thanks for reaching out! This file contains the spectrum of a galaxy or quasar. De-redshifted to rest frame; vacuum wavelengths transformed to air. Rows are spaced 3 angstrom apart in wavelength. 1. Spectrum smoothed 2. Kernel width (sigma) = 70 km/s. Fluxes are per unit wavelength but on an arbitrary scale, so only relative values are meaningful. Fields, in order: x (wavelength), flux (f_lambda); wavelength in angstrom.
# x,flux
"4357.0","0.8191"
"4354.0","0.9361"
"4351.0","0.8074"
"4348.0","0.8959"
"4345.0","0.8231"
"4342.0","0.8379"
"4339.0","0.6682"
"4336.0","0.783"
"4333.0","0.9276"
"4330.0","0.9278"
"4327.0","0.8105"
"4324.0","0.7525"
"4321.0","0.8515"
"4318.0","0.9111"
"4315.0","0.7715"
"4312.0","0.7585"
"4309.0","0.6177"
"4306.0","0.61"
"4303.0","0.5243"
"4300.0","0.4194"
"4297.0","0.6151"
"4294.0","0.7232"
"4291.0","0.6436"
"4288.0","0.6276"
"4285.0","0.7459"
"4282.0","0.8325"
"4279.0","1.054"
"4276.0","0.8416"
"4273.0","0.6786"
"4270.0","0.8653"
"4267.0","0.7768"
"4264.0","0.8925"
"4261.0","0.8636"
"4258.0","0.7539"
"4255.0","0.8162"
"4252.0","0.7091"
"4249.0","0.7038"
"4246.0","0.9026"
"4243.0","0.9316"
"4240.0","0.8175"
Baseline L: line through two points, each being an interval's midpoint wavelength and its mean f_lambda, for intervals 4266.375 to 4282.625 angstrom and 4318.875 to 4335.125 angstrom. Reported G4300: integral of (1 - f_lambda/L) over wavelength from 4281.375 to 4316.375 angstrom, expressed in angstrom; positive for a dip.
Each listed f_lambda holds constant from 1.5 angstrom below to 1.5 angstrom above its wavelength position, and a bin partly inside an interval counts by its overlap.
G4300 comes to 8.1 angstrom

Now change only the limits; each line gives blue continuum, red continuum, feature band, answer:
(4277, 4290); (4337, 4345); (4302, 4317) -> 2.3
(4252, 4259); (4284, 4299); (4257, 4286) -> -4.5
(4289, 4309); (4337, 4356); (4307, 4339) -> -4.1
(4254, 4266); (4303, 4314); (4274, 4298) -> -0.9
